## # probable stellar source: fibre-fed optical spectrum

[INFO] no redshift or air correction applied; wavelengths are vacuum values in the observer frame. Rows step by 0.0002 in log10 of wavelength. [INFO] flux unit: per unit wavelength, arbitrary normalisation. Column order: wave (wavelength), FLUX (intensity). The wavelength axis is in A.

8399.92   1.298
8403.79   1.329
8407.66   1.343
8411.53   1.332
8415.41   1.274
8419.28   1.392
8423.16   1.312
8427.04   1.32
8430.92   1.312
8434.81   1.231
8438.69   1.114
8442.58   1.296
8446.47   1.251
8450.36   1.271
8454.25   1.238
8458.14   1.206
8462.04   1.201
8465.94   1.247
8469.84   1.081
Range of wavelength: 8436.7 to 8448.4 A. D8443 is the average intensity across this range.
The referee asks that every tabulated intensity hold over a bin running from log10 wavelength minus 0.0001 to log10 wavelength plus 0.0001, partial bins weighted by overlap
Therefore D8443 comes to 1.22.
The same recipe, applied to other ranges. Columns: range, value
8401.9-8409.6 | 1.34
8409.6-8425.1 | 1.33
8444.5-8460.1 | 1.24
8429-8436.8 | 1.27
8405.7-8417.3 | 1.32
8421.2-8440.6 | 1.26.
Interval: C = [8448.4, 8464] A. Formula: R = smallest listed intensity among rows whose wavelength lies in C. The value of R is 1.201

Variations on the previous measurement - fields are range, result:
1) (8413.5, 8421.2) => 1.274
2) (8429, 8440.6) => 1.114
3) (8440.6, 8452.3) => 1.251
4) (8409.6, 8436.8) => 1.231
